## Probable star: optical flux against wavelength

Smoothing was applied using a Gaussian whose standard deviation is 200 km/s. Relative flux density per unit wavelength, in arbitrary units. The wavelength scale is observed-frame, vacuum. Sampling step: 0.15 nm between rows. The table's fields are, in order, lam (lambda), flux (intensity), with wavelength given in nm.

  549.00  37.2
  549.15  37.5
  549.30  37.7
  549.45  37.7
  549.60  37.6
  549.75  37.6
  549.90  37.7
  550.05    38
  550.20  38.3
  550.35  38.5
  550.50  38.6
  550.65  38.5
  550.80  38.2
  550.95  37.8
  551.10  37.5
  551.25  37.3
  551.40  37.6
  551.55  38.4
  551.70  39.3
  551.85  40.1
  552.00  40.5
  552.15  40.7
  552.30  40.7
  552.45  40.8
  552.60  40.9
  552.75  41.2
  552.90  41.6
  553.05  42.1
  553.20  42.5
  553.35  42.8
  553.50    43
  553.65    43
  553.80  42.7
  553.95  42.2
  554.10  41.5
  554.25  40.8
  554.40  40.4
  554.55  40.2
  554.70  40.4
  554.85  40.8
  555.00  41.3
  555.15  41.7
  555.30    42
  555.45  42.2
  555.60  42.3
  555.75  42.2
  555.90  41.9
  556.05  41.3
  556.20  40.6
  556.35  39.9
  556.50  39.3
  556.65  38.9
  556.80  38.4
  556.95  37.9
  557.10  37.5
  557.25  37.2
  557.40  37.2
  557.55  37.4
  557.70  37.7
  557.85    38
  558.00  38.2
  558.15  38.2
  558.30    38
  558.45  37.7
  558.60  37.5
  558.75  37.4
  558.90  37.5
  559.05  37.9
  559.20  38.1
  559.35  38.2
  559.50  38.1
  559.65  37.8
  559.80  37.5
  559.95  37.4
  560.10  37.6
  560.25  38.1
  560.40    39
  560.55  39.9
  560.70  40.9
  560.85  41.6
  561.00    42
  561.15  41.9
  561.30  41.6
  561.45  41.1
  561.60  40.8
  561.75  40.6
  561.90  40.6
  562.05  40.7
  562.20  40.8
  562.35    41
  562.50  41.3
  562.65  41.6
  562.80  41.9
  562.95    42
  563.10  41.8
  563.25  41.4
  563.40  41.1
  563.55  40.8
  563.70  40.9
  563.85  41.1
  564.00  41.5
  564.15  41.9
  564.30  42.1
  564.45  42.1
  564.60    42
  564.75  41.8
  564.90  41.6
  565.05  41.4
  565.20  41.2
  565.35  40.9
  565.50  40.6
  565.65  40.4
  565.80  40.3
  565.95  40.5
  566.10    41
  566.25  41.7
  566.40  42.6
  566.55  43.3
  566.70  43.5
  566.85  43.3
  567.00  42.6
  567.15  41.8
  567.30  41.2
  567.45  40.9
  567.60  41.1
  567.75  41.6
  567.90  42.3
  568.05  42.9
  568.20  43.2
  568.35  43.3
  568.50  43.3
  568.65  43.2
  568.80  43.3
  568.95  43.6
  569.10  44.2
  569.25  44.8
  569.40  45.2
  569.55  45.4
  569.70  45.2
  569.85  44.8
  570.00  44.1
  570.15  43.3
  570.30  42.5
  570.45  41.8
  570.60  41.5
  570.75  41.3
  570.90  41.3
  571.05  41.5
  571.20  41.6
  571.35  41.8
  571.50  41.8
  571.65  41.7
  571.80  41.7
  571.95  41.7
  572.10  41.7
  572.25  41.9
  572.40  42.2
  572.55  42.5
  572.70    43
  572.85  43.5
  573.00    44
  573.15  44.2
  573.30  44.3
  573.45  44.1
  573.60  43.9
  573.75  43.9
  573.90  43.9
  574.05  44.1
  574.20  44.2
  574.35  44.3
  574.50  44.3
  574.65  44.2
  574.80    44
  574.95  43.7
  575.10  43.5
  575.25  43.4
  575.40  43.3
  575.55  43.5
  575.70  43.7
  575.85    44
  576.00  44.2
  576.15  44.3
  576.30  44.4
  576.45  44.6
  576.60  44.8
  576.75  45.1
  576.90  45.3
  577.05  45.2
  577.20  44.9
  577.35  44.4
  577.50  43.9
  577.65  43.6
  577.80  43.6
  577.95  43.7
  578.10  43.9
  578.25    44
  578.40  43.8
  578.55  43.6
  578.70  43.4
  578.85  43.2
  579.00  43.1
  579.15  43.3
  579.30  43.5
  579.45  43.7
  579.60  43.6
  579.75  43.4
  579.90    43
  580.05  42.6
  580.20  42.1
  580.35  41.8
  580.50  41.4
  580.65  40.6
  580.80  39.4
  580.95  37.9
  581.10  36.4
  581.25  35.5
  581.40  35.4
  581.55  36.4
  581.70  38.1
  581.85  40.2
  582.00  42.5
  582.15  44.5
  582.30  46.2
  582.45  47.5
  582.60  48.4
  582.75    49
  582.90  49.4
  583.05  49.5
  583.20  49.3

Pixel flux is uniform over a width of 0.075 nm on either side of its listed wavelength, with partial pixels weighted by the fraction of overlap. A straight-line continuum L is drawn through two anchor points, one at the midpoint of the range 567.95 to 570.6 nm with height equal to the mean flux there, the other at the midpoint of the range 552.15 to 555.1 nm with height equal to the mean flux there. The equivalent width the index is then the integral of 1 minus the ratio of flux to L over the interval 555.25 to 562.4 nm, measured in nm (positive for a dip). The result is 0.49 nm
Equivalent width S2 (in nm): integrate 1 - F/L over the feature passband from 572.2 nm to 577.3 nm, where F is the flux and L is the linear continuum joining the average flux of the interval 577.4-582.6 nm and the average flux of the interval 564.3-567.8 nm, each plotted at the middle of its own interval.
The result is -0.25 nm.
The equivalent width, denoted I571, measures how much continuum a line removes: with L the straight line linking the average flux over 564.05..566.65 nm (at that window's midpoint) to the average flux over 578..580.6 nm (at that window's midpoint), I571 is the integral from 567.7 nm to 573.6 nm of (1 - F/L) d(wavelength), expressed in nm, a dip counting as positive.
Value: -0.12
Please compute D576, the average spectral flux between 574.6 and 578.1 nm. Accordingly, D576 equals 44.1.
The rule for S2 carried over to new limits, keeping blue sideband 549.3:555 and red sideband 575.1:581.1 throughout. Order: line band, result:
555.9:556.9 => 0.02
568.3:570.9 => -0.08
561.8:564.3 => 0.00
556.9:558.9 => 0.15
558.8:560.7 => 0.13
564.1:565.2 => -0.01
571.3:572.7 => 0.02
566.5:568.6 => -0.03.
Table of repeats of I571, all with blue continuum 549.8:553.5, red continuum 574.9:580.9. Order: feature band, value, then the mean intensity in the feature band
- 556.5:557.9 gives 0.09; 37.9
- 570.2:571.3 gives 0.02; 41.7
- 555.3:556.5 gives -0.03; 41.4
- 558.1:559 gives 0.06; 37.7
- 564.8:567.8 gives 0.01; 41.6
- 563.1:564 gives 0.00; 41.2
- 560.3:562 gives 0.01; 40.9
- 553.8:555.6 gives -0.06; 41.3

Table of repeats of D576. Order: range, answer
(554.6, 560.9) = 39.1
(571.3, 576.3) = 43.4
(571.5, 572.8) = 42.1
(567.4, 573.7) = 42.9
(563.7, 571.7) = 42.3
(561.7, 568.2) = 41.6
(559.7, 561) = 39.1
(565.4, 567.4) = 41.7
